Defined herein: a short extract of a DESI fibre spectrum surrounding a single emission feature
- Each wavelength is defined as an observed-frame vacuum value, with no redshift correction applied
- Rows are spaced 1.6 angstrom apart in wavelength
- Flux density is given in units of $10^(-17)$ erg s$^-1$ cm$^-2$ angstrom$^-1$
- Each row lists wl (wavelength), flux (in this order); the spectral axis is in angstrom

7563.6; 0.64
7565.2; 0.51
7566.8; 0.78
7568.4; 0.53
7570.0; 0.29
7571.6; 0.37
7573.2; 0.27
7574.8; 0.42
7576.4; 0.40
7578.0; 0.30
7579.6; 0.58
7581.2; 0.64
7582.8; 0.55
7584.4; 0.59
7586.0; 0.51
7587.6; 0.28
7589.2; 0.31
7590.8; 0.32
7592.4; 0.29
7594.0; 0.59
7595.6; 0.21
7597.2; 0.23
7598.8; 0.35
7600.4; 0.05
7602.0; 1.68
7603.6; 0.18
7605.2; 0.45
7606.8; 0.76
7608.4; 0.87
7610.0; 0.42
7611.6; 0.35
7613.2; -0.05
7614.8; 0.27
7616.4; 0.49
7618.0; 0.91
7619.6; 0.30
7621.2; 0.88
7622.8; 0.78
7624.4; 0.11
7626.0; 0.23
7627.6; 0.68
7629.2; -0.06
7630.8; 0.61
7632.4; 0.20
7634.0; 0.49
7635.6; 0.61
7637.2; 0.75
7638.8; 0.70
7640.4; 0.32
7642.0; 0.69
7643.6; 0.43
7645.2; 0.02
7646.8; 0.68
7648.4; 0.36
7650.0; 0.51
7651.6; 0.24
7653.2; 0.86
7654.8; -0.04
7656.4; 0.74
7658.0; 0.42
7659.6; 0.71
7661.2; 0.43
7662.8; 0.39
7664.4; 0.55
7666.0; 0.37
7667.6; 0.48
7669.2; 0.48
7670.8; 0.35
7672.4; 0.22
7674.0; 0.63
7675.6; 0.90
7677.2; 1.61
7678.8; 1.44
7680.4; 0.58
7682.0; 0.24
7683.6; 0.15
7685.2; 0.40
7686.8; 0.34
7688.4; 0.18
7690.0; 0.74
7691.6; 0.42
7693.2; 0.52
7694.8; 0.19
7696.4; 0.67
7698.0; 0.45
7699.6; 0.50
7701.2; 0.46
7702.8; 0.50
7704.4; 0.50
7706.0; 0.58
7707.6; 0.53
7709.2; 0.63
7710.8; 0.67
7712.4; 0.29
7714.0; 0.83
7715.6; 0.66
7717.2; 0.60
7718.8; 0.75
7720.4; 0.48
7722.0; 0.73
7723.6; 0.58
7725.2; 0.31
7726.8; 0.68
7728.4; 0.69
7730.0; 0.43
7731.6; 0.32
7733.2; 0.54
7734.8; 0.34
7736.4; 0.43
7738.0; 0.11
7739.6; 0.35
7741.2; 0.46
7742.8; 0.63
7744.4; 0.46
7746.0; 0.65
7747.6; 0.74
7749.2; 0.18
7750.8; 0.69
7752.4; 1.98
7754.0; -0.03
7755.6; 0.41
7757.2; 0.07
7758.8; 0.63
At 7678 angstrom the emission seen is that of Hgamma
